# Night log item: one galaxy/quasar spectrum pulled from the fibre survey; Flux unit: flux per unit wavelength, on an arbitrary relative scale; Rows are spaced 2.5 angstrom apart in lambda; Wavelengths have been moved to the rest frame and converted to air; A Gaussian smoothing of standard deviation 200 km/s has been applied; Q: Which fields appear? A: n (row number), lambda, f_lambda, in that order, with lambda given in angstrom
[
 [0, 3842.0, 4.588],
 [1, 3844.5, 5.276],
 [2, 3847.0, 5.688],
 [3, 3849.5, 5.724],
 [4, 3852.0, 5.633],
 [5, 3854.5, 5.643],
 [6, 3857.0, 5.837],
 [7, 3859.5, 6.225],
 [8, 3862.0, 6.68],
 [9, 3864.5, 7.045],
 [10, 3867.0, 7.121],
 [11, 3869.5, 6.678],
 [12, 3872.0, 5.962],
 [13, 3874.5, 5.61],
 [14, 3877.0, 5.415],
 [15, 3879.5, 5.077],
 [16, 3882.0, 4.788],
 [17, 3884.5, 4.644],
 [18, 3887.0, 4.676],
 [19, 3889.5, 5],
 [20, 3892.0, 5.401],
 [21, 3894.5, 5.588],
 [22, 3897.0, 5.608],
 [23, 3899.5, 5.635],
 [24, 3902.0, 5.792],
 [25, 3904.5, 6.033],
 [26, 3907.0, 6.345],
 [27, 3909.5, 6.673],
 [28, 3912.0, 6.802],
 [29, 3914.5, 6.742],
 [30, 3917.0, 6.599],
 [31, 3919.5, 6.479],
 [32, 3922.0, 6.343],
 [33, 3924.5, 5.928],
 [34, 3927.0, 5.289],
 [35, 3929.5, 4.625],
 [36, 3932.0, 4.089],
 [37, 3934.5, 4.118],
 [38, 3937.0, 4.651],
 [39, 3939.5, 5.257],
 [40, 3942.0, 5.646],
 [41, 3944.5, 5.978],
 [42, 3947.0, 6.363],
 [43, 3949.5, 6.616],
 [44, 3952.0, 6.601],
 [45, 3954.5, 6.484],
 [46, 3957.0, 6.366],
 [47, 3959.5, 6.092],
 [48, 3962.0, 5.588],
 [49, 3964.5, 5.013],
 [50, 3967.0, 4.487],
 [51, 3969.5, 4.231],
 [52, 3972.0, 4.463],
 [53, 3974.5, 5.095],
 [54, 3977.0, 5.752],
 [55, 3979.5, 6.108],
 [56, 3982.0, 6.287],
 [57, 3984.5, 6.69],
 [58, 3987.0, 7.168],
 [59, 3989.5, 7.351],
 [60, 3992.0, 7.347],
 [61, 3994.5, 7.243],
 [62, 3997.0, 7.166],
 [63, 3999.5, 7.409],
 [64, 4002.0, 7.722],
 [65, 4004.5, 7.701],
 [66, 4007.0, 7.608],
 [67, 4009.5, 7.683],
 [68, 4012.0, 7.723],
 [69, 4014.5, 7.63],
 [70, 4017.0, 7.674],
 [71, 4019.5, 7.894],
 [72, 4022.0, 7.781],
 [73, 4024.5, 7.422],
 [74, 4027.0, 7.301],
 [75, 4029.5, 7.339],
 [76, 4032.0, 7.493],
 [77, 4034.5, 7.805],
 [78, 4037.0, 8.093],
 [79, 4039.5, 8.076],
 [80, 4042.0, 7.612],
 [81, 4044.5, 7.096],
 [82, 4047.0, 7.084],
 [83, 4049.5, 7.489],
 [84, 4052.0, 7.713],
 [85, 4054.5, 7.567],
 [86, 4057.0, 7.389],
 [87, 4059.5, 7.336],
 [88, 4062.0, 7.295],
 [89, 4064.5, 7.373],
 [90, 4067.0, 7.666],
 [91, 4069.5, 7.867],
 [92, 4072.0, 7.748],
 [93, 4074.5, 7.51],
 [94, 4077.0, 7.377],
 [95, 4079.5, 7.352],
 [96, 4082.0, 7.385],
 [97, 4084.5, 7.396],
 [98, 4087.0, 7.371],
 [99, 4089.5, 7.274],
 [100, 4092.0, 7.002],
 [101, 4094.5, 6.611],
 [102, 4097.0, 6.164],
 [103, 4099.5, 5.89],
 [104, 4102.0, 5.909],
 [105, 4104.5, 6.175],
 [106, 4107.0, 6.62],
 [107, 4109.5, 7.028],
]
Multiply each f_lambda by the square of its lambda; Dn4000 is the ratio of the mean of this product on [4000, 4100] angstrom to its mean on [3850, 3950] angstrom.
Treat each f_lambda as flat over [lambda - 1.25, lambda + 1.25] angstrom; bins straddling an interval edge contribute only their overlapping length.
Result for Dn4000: 1.4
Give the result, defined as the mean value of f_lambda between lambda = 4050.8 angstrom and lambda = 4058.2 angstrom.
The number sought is 7.56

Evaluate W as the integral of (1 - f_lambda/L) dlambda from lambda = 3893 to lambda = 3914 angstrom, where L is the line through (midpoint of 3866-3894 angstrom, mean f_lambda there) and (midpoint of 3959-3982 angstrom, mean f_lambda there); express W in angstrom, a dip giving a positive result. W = -2.6 angstrom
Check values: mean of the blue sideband 5.48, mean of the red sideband 5.23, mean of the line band 6.08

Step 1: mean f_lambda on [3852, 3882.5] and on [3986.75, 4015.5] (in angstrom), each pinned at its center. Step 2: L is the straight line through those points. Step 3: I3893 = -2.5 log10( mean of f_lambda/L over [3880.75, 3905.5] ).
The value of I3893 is 0.19 mag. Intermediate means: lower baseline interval 6.02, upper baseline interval 7.49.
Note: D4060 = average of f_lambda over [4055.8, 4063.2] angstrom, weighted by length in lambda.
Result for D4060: 7.34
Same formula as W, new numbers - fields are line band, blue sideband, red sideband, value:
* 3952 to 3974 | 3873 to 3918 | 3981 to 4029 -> 4.4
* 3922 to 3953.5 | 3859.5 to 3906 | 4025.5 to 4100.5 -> 3.8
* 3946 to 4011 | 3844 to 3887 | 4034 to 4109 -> 1.8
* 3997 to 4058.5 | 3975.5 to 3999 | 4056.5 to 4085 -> -4.0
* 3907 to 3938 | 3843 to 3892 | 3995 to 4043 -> 3.2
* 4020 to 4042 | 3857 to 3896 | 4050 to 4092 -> -1.7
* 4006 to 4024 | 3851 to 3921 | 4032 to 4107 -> -2.2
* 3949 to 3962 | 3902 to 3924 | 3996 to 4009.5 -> 1.2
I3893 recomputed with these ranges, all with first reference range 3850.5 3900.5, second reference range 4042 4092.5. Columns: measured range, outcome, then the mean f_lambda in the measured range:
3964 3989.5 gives 0.176 mag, 5.63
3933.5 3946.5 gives 0.203 mag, 5.22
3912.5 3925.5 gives -0.060 mag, 6.45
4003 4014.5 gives -0.115 mag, 7.67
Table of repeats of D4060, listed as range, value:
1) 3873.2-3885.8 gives 5.11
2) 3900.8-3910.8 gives 6.22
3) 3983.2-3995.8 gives 7.16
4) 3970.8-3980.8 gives 5.36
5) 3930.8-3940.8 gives 4.54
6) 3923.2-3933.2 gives 4.99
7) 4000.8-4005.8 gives 7.71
